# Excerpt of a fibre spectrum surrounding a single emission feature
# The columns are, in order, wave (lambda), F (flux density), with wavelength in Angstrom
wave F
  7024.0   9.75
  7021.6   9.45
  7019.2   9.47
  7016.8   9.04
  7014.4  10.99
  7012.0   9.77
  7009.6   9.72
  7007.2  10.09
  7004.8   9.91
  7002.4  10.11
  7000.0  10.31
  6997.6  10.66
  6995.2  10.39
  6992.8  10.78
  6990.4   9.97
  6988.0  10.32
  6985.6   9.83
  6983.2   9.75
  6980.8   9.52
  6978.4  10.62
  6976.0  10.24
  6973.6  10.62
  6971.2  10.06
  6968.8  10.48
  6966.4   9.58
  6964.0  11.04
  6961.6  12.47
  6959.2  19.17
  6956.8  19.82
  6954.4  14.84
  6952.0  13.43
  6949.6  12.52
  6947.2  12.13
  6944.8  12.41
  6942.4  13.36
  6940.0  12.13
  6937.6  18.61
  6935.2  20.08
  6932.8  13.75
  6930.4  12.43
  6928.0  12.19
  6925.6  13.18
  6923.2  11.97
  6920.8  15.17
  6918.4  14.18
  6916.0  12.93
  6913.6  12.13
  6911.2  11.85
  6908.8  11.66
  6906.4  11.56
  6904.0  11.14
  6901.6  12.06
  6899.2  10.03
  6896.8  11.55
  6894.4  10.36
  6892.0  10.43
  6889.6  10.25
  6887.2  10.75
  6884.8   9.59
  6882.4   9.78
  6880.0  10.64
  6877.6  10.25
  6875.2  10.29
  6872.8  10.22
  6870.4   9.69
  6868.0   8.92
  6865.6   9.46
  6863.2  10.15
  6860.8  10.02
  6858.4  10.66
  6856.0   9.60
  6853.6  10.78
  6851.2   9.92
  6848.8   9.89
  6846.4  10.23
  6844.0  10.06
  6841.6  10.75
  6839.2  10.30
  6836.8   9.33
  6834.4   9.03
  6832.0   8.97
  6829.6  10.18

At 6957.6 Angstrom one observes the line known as [N II] 6583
